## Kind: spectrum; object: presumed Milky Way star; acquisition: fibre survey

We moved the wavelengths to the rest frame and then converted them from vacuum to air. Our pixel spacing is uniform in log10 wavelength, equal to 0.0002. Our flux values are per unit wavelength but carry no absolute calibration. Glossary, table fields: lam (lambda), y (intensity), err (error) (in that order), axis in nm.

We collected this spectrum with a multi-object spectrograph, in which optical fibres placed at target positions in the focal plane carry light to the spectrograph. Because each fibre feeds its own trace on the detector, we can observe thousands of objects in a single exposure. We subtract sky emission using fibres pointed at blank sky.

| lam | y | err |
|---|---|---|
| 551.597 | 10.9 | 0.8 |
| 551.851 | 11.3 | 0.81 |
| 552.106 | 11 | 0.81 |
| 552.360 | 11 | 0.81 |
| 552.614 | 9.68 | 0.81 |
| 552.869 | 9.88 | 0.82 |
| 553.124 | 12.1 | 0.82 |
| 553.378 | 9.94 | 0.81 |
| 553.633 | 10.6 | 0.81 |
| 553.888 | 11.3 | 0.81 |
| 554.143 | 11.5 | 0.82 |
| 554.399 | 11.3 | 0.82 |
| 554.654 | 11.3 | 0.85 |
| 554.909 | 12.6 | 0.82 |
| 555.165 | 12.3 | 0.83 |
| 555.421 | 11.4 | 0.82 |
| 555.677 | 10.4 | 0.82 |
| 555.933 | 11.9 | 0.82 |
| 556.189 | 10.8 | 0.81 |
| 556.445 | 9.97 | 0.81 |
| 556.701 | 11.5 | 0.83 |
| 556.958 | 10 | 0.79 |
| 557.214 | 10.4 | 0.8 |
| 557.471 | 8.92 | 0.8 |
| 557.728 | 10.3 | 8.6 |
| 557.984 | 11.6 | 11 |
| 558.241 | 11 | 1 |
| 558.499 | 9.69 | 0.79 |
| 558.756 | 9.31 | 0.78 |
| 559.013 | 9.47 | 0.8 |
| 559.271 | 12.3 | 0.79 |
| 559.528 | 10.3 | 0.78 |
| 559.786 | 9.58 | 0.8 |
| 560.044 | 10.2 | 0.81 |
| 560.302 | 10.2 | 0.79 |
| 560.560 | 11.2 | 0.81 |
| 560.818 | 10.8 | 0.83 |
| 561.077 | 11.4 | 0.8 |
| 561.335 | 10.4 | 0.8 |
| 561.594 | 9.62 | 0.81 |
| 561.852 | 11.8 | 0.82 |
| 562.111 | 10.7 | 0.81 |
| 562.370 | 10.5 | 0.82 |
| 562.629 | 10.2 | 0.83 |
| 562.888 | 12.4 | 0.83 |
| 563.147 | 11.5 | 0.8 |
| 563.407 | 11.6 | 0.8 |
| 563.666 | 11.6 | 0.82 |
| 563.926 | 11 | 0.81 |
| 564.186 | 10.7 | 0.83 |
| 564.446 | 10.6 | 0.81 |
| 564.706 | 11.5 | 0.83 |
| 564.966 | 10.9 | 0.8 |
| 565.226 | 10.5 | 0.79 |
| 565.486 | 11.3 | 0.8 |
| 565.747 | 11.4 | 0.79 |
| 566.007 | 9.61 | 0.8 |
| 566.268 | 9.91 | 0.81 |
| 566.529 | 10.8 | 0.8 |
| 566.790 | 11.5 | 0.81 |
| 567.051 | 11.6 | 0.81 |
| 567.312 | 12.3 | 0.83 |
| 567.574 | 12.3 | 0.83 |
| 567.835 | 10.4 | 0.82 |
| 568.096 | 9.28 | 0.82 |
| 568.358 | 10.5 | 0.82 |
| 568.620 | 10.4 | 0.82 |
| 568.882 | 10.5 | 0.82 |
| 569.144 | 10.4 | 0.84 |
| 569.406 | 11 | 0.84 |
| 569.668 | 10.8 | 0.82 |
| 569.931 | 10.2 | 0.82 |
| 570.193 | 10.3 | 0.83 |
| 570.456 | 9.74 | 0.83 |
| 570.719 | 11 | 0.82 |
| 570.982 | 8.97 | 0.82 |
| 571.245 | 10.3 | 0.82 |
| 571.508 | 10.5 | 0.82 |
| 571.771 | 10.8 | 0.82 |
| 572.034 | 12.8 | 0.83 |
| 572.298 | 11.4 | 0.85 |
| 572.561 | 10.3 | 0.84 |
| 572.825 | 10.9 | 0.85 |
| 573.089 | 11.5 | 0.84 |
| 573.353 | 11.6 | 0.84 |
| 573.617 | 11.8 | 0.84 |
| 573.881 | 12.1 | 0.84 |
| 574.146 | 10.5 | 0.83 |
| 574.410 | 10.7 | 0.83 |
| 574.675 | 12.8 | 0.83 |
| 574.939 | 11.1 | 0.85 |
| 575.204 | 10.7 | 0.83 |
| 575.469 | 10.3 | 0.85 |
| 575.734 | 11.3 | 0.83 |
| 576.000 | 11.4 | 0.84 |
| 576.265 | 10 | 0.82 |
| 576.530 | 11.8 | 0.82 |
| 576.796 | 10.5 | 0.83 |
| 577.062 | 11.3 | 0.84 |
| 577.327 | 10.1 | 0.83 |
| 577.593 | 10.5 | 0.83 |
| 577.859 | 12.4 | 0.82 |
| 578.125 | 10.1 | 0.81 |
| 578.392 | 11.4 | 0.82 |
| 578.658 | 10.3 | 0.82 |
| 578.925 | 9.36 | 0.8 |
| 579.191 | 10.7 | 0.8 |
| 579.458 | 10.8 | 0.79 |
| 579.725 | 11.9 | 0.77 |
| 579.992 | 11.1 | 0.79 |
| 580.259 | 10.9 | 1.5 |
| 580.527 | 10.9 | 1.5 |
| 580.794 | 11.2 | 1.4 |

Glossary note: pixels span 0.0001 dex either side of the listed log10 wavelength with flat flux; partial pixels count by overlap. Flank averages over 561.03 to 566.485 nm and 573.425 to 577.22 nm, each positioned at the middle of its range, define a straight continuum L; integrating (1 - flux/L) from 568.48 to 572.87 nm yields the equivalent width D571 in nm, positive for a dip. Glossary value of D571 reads 0.18 nm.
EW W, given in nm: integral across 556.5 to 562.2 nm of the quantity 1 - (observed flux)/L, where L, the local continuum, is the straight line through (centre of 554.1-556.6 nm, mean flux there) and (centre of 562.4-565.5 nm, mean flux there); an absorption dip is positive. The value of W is 0.39 nm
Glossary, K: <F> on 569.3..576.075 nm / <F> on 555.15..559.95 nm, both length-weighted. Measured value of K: 1.04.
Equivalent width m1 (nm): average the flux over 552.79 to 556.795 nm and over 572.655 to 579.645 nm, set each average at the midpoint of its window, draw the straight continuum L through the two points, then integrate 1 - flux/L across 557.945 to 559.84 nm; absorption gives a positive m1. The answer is 0.13 nm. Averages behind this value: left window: 11.2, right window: 11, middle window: 10.4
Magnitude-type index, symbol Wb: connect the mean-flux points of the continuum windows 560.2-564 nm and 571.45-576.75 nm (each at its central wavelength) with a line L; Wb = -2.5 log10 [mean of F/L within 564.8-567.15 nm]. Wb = 0.023 mag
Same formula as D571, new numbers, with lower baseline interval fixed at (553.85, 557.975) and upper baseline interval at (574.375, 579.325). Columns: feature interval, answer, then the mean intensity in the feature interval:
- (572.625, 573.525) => -0.03 nm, 11.3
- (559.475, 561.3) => 0.07 nm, 10.5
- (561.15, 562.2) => 0.03 nm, 10.7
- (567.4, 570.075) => 0.08 nm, 10.6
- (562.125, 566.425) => 0.01 nm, 10.9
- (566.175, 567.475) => -0.04 nm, 11.3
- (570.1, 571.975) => 0.10 nm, 10.3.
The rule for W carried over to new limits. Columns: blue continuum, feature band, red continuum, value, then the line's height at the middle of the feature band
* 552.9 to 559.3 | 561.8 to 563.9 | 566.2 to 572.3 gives -0.092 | 10.8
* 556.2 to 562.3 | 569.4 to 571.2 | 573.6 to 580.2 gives 0.092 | 10.8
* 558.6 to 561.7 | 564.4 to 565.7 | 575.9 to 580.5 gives -0.061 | 10.5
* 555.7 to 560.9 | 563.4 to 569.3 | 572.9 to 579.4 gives -0.094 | 10.7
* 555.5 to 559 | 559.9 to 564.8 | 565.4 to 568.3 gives -0.110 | 10.7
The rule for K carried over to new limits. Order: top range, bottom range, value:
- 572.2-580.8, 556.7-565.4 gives 1.03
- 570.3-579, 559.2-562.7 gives 1.03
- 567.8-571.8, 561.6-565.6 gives 0.93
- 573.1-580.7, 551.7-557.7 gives 1.01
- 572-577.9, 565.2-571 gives 1.05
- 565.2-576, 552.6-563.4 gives 1.01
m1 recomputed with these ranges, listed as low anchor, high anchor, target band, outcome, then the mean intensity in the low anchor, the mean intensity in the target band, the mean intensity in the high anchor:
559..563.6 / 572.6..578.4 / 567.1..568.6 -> 0.001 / 10.8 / 10.9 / 11.1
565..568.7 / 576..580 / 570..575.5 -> -0.062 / 10.9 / 11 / 10.8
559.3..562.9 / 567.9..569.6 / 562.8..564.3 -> -0.126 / 10.7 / 11.4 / 10.4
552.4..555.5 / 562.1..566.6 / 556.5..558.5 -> 0.112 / 11.2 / 10.5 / 10.9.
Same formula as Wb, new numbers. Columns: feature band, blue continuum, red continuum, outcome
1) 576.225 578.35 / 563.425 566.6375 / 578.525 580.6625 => -0.014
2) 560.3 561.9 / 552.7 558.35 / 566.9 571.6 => 0.003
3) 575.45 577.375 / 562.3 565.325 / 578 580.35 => -0.011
